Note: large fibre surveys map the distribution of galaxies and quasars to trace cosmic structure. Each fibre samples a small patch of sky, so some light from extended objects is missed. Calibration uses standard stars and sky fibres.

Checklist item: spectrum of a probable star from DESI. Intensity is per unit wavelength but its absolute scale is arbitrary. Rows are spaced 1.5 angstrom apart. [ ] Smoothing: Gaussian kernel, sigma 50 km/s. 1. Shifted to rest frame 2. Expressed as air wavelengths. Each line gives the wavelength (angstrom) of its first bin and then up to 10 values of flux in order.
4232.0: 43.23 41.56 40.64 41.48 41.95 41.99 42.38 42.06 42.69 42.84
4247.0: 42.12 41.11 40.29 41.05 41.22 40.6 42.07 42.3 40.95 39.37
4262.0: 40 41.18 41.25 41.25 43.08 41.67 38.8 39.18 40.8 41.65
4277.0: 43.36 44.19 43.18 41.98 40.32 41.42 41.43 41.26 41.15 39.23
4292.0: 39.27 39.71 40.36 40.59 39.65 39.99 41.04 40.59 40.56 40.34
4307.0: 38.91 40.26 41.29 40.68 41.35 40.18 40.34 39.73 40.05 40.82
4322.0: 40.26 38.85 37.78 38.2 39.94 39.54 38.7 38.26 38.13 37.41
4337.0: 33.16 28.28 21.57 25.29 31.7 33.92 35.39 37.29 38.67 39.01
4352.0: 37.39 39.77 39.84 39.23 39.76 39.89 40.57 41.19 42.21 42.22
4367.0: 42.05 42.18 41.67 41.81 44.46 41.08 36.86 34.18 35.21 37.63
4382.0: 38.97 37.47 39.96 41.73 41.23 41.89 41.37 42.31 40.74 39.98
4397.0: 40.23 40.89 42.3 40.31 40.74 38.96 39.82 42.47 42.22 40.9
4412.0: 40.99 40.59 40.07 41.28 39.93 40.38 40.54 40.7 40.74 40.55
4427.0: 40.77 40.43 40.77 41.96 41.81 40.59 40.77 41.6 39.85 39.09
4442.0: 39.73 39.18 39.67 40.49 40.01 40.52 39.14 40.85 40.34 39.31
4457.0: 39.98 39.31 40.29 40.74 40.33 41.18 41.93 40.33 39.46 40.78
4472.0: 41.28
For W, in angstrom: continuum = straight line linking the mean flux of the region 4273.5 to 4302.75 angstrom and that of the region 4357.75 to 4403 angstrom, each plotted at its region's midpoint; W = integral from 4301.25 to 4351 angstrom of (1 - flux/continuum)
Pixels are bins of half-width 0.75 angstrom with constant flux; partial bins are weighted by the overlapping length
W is 4.0 angstrom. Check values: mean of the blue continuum 41.1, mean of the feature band 37.5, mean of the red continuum 40.4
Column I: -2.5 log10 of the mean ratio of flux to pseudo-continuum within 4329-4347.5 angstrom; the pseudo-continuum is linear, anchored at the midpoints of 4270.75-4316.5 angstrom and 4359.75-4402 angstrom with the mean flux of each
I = 0.21 mag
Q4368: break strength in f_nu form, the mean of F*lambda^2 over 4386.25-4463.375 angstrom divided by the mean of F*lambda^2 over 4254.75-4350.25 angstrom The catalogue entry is 1.10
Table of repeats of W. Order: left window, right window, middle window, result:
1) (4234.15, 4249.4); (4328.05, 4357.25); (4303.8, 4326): -1.7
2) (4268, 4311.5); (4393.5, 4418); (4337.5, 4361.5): 3.2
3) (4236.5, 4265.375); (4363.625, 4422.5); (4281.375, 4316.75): 0.6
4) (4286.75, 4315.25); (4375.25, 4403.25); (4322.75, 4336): 0.5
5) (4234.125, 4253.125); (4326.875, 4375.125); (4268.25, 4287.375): -0.5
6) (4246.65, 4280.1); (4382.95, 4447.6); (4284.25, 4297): 0.2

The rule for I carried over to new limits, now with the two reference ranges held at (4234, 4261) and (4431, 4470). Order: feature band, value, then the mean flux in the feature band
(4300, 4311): 0.02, 40.4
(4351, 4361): 0.04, 39.4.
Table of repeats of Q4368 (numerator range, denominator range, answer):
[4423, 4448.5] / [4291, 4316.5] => 1.07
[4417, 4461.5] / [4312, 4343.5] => 1.16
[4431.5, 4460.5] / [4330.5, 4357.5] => 1.20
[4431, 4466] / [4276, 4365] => 1.10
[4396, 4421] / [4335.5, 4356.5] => 1.22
